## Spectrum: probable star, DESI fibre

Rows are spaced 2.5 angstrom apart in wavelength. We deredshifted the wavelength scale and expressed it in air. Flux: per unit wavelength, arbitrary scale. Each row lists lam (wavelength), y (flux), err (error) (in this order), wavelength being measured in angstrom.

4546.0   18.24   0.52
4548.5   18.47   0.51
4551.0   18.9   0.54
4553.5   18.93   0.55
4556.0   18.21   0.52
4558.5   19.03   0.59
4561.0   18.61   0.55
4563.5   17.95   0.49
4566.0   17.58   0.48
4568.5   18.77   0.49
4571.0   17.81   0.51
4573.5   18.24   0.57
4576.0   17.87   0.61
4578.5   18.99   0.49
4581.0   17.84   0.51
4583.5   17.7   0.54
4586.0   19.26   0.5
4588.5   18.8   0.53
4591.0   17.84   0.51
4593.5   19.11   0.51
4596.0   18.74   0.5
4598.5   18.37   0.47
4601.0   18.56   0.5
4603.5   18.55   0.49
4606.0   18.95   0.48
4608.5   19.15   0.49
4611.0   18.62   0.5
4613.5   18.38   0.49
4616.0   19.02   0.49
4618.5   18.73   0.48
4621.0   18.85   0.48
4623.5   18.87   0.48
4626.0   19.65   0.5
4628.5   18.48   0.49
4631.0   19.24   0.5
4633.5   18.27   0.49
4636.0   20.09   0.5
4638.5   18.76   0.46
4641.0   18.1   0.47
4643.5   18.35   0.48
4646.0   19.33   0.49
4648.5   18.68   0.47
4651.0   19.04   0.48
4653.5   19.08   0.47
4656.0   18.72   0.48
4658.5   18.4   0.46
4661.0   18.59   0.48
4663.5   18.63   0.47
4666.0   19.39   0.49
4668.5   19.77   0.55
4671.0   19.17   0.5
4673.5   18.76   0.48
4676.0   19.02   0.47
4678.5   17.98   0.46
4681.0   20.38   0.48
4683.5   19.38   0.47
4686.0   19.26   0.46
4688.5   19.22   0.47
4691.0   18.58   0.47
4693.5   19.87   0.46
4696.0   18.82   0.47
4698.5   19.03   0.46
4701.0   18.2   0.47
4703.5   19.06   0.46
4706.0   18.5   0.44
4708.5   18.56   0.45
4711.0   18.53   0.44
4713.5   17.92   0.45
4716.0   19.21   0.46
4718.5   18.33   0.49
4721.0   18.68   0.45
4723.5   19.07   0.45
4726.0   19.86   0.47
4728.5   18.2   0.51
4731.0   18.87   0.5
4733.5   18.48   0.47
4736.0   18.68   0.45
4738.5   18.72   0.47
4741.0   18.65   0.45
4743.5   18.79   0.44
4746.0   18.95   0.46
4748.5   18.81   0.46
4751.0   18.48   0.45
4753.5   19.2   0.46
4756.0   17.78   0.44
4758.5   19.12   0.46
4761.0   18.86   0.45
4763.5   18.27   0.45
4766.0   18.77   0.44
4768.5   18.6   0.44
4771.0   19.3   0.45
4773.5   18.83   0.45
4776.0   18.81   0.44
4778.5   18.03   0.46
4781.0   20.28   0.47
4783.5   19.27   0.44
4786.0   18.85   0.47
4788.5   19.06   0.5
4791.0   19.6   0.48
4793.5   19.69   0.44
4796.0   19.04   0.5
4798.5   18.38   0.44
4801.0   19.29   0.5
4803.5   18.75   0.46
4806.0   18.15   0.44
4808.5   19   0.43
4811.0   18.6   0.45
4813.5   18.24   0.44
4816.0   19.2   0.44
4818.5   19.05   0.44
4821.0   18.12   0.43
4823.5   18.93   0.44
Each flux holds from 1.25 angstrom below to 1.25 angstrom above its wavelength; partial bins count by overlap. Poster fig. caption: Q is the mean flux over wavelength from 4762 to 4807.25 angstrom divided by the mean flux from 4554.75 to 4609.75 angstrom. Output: 1.03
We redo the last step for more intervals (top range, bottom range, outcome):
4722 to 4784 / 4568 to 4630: 1.01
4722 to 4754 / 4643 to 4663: 1.00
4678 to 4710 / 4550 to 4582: 1.04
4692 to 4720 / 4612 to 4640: 0.99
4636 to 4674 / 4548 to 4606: 1.02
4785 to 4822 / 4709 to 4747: 1.01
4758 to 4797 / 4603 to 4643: 1.01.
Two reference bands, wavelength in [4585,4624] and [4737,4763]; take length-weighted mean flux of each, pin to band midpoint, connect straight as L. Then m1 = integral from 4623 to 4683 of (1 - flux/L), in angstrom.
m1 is -0.7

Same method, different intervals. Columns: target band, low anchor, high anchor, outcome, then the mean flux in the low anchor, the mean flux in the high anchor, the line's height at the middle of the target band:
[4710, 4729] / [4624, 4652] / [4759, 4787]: 0.16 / 18.9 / 18.9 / 18.9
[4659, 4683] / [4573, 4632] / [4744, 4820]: -0.41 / 18.7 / 18.9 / 18.7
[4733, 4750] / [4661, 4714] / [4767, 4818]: 0.20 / 19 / 18.9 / 19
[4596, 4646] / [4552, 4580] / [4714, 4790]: -0.82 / 18.4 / 18.8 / 18.5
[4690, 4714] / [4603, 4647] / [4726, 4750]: 0.06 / 18.9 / 18.7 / 18.8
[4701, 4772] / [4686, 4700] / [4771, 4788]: 1.33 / 19.1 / 19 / 19.1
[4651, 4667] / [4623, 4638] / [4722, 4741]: 0.17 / 19.1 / 18.8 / 19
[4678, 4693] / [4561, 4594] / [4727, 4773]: -0.55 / 18.3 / 18.7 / 18.5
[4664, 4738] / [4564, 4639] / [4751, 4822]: -0.66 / 18.6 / 18.9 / 18.8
